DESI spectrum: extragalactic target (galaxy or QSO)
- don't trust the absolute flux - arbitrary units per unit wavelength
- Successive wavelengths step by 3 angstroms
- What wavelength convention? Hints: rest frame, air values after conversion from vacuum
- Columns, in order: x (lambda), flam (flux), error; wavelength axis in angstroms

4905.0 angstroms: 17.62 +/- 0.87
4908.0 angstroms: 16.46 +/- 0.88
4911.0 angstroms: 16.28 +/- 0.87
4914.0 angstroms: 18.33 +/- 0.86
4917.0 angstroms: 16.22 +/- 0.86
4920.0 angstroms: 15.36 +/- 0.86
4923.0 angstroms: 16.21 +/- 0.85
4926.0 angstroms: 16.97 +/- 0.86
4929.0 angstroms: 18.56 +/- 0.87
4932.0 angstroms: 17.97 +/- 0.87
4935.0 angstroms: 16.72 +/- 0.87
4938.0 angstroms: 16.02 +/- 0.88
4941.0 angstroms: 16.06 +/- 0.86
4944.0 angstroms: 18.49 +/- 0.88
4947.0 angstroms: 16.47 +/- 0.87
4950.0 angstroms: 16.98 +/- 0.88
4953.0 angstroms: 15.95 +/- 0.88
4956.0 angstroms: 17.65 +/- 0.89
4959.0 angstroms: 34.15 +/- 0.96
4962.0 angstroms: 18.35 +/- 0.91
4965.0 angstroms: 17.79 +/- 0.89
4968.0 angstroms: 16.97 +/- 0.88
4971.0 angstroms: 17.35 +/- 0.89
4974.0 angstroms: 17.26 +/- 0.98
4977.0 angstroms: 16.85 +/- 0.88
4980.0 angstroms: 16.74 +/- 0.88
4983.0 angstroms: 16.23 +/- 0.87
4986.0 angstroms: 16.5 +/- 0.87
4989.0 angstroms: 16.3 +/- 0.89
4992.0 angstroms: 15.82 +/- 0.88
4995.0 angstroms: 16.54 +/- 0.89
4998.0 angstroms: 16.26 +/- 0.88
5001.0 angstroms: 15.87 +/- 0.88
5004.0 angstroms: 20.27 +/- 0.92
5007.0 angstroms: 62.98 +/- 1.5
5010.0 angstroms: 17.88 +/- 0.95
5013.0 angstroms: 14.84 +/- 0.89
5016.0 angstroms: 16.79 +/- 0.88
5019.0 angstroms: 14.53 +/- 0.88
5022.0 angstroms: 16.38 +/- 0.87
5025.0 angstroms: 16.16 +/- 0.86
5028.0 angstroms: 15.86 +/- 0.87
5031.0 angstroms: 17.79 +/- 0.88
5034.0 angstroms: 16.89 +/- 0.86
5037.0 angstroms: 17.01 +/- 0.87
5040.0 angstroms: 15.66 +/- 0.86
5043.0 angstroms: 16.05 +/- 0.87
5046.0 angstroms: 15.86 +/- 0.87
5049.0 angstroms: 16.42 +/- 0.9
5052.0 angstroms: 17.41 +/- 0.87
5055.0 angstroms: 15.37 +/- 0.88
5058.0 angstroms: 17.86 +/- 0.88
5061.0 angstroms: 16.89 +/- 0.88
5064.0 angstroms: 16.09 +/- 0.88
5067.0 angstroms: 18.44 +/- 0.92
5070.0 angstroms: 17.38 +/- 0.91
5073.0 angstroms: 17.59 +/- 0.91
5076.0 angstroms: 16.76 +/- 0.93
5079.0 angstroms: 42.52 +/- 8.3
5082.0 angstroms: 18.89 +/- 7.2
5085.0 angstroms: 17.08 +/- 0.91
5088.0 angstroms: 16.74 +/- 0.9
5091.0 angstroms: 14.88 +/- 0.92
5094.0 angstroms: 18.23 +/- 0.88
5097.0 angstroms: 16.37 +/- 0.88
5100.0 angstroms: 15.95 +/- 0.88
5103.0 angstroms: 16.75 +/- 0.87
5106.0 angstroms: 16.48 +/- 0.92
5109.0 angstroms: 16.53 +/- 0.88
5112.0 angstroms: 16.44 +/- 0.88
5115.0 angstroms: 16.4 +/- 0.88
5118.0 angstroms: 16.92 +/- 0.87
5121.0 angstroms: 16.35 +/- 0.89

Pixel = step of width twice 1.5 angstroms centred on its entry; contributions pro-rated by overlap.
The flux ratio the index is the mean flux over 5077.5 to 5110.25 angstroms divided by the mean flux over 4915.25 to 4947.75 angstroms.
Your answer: 1.1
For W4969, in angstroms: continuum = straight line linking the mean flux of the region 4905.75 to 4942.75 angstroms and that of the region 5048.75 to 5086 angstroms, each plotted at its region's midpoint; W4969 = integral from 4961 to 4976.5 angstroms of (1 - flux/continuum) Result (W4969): 0.1 angstroms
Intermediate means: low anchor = 16.8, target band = 17.5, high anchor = 19.2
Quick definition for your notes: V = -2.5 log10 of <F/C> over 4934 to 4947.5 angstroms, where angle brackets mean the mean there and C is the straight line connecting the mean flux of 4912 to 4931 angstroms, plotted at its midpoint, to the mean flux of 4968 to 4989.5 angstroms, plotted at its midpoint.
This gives 0.008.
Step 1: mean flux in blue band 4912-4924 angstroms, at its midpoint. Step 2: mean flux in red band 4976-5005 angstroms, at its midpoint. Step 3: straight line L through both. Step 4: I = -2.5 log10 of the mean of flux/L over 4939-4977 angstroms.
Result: -0.12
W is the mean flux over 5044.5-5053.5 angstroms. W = 16.6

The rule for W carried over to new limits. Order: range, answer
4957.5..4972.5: 20.9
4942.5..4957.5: 17.1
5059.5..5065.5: 16.5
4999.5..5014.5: 26.4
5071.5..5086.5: 22.6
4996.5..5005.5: 17.5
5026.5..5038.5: 16.9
